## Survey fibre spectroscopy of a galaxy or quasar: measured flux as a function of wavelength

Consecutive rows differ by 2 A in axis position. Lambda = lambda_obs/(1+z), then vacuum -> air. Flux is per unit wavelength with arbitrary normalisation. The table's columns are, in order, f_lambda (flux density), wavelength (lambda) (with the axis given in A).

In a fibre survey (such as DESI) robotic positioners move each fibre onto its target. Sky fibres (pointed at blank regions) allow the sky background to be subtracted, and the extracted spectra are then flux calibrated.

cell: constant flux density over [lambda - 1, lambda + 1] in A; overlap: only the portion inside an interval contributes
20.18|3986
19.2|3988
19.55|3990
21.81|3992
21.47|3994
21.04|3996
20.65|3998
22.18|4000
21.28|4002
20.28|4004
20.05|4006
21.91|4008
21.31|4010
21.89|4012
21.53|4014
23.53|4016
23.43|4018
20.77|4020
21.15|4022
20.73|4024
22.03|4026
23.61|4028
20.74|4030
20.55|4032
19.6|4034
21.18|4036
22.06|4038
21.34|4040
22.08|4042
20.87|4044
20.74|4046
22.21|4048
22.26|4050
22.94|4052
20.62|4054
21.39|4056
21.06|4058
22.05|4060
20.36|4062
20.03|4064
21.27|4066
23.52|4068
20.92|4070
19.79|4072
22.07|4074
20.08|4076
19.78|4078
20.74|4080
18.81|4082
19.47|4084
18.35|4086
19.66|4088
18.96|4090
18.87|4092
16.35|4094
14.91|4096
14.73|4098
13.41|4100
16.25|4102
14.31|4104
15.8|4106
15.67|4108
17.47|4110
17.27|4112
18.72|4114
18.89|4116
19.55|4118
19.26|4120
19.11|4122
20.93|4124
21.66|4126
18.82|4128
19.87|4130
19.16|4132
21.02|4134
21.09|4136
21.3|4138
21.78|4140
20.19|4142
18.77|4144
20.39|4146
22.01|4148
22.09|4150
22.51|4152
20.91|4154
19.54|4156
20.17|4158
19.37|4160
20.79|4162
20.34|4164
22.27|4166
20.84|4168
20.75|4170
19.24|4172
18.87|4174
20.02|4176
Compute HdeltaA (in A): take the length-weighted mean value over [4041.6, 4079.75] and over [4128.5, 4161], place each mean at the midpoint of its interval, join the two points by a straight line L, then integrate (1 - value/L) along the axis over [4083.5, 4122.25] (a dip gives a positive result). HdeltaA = 6.7 A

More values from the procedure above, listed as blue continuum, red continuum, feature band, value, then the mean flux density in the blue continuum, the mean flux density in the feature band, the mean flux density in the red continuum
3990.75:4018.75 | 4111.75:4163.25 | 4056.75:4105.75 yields 4.39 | 21.6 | 19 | 20.2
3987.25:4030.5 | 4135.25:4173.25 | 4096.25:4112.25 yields 4.17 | 21.4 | 15.5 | 20.7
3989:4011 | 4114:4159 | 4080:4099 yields 2.45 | 21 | 17.9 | 20.4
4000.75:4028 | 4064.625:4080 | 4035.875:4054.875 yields -0.33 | 21.6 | 21.7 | 21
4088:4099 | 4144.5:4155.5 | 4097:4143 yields 1.43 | 17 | 18.5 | 21.4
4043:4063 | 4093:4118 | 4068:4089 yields -1.31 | 21.4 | 20.1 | 16.3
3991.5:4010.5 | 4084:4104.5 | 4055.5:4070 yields -2.46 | 21.2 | 21.4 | 16.8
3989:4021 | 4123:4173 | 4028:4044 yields 0.02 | 21.4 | 21.2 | 20.6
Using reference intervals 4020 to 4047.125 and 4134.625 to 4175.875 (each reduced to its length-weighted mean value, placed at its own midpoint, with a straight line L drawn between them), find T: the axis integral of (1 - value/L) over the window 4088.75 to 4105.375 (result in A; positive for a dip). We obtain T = 3.9 A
